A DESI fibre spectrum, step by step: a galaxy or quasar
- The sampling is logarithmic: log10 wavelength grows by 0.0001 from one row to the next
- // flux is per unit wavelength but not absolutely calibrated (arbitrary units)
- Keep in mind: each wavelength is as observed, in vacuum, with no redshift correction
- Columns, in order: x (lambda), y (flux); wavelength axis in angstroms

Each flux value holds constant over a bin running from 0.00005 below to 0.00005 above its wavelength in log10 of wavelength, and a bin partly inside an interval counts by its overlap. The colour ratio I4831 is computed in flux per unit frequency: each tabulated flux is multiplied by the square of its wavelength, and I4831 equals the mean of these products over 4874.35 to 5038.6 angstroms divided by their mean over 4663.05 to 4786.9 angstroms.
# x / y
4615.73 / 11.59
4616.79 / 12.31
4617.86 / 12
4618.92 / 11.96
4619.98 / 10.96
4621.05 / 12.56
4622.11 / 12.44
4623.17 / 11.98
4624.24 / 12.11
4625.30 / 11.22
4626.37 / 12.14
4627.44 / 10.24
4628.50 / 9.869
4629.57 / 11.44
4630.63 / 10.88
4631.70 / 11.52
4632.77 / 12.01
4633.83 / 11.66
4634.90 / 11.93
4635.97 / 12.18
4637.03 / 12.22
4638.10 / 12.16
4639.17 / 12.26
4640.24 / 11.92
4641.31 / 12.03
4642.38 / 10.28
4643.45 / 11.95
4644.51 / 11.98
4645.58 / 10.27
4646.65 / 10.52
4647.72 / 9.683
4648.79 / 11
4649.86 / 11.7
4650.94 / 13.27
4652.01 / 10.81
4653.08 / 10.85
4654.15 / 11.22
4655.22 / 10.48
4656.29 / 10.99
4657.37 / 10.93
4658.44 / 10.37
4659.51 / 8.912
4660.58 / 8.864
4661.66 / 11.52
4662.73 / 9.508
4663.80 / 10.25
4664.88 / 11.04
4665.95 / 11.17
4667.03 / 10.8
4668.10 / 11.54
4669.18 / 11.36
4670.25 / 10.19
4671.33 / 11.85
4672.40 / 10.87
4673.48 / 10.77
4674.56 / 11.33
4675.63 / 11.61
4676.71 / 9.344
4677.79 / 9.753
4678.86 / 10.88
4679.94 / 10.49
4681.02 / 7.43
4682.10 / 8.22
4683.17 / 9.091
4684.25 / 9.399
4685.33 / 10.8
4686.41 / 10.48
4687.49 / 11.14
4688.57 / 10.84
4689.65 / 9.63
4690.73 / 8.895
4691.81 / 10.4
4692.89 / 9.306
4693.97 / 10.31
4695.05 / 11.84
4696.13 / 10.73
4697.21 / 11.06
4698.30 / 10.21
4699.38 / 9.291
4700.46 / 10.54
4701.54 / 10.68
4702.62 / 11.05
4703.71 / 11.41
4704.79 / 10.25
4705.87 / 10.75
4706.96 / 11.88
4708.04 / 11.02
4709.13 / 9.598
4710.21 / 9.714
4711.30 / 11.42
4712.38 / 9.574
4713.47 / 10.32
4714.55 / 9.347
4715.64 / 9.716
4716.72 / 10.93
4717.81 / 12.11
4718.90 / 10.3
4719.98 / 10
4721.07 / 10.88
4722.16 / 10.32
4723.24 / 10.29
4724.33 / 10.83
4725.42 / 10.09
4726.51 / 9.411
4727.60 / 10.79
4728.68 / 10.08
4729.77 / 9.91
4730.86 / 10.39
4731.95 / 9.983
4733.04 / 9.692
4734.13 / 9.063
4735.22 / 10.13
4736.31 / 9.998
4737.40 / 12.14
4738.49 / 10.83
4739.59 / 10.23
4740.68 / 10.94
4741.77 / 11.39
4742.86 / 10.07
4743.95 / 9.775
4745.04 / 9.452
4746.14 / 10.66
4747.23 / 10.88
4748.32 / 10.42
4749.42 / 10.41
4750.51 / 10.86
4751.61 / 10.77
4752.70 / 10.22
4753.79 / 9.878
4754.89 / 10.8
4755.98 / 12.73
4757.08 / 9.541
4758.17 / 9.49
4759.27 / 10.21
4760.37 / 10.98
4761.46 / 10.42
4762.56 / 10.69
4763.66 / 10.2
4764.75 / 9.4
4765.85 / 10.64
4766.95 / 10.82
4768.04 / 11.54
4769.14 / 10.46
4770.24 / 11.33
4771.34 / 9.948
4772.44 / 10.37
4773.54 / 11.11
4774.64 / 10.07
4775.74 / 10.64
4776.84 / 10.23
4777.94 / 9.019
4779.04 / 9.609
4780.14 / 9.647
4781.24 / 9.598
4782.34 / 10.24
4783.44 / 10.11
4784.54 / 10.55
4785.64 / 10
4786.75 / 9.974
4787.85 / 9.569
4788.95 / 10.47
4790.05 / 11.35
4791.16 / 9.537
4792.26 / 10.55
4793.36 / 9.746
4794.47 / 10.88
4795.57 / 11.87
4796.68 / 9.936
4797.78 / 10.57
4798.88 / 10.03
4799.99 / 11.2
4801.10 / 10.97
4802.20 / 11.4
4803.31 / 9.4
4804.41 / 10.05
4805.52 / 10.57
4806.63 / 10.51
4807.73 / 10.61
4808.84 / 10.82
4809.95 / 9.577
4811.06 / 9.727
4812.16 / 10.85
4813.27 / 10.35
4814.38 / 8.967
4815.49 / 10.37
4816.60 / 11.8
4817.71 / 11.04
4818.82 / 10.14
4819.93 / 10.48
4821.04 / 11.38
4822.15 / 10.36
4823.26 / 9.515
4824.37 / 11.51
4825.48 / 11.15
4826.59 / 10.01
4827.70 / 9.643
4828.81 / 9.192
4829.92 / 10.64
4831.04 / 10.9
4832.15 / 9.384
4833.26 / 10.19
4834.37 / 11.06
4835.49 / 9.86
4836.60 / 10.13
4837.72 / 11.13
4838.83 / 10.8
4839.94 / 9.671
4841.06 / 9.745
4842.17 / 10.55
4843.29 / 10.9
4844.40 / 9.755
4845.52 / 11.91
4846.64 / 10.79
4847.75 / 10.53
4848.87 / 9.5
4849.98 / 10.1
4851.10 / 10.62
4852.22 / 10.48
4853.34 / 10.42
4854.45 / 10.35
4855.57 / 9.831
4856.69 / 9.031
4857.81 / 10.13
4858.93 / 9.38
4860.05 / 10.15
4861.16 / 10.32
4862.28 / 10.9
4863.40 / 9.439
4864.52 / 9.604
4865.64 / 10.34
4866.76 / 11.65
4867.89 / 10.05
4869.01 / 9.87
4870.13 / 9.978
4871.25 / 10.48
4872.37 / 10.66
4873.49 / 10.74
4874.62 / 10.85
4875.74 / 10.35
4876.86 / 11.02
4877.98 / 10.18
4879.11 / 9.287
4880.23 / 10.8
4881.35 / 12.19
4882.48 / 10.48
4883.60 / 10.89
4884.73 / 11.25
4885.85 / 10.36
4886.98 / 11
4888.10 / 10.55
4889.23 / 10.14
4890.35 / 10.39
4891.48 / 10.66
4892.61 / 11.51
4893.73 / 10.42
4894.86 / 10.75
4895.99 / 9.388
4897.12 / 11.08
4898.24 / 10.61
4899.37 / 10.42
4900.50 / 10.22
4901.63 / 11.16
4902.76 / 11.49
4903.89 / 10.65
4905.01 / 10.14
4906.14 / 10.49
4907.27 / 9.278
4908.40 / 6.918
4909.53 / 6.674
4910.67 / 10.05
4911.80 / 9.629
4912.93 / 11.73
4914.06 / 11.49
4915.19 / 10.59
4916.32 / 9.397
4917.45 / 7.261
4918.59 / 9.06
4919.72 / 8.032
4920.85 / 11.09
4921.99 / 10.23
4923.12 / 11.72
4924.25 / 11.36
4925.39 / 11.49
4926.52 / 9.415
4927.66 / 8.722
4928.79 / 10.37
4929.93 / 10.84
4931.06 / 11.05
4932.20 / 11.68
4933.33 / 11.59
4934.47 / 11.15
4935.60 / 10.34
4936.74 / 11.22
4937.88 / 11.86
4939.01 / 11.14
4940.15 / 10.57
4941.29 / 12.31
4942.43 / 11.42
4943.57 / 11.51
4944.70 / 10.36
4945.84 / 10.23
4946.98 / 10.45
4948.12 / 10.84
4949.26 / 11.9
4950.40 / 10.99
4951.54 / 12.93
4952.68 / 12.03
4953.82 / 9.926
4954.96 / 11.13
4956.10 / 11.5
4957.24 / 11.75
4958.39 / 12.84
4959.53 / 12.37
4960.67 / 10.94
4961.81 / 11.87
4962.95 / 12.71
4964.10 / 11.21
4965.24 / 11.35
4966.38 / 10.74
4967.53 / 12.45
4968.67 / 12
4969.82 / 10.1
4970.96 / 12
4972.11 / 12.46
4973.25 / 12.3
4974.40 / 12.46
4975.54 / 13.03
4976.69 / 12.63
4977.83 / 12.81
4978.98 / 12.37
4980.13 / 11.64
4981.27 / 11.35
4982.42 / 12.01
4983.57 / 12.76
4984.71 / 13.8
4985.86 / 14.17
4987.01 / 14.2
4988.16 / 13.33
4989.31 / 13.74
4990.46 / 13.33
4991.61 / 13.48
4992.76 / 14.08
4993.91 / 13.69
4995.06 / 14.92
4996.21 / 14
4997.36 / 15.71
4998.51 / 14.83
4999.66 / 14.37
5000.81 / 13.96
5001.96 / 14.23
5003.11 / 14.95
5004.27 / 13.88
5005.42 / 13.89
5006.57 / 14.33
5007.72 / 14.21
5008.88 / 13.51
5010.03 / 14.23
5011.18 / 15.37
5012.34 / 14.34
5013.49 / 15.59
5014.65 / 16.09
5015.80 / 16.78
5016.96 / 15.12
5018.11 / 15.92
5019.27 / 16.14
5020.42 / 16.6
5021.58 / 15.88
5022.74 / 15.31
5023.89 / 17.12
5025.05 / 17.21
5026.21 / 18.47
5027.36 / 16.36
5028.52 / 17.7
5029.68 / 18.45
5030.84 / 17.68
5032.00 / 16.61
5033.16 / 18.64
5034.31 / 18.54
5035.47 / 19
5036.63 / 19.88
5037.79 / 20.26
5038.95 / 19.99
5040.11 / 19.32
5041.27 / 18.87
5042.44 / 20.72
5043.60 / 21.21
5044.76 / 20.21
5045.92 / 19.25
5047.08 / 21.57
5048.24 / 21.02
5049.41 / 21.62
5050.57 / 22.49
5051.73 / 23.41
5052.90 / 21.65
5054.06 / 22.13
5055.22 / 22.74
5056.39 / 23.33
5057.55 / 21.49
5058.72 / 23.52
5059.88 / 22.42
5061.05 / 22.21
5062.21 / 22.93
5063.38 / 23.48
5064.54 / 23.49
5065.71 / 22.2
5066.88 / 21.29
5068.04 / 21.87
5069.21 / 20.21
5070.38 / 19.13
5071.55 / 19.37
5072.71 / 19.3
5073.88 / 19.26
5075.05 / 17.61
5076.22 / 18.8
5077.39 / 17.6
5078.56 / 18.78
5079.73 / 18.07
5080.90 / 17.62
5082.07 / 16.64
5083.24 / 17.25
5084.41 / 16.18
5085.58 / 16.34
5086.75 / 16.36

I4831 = 1.33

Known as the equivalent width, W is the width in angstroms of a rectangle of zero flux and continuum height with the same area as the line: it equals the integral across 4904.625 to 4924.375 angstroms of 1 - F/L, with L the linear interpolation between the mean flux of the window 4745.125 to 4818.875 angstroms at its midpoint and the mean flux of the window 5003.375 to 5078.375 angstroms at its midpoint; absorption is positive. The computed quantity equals 6.8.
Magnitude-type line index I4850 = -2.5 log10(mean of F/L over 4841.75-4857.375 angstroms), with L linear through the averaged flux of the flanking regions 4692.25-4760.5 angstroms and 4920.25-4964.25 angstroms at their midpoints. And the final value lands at 0.056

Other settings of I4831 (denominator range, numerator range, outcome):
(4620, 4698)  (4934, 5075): 1.67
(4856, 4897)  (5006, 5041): 1.72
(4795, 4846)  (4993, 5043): 1.69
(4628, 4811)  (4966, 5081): 1.83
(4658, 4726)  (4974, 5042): 1.68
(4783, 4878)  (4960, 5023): 1.40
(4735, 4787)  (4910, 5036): 1.36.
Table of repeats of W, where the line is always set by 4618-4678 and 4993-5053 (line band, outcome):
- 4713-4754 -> 7.11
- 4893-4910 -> 5.82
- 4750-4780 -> 5.99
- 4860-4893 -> 9.54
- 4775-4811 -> 8.56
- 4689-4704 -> 1.98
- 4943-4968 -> 7.21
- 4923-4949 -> 7.97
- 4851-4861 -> 3.08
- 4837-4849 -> 3.17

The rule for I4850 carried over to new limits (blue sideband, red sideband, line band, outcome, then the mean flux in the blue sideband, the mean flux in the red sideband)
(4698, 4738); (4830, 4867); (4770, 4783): 0.02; 10.4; 10.3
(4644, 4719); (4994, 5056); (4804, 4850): 0.28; 10.5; 17.5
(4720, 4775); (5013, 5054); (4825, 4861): 0.27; 10.4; 18.6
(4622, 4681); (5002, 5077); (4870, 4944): 0.47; 11.1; 18.8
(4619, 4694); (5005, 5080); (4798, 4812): 0.32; 10.9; 19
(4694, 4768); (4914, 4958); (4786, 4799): 0.02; 10.5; 10.8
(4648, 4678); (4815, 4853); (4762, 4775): 0.00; 10.8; 10.4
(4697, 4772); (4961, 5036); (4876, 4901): 0.20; 10.4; 14.4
